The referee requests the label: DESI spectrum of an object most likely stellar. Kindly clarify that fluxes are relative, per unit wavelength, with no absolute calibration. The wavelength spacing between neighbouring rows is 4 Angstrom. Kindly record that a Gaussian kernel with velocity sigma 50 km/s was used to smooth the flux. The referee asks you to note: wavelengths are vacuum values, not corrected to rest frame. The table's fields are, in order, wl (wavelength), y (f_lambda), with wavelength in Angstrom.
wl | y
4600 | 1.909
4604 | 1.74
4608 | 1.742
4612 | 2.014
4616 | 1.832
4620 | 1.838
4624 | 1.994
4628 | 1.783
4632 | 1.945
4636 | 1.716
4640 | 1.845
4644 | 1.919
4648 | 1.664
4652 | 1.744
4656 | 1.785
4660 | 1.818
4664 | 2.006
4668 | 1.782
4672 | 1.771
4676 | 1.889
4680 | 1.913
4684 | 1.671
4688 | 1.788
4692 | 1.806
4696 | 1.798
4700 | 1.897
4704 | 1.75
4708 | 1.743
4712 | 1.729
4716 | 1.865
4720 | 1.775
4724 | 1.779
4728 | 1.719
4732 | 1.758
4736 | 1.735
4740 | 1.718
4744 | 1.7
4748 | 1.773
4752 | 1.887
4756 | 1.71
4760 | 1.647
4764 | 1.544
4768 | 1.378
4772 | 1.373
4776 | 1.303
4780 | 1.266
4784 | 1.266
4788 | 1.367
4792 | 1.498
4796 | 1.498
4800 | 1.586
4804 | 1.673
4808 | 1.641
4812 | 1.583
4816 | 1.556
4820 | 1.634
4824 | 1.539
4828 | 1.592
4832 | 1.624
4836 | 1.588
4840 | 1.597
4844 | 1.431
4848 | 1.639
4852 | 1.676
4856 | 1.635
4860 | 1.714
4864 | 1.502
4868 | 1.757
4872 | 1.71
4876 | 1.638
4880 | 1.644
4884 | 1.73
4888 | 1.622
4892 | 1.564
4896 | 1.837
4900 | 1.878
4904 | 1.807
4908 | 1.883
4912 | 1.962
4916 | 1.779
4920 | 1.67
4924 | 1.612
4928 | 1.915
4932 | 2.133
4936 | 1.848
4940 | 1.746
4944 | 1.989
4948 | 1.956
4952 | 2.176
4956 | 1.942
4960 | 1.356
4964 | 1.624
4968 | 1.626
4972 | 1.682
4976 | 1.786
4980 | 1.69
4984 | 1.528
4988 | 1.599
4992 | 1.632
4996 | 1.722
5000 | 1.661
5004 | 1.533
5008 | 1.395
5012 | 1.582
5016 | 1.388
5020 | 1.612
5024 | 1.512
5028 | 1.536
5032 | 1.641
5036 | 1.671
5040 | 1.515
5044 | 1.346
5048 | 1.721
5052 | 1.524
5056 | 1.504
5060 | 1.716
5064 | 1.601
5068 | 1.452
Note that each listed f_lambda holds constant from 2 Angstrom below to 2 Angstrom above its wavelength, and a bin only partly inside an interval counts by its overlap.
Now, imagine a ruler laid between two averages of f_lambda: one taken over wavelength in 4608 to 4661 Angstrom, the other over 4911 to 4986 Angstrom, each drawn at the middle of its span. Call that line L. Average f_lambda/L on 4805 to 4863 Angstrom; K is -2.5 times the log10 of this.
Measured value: 0.13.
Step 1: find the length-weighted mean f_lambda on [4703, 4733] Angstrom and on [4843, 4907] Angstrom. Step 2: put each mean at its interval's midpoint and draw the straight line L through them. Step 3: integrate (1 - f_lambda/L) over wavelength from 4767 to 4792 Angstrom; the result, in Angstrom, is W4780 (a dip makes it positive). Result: 5.7 Angstrom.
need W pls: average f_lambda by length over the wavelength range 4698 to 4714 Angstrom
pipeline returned 1.78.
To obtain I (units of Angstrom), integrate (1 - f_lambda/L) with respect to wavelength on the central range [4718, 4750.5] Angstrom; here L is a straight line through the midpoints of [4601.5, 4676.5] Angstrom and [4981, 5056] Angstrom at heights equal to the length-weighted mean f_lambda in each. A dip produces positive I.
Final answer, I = 0.3 Angstrom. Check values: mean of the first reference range 1.83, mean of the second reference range 1.56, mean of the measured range 1.75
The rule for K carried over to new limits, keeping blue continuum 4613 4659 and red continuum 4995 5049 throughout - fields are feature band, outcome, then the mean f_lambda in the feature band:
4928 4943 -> -0.18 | 1.92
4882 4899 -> -0.03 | 1.7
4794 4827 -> 0.08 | 1.59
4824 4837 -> 0.06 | 1.59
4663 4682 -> -0.04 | 1.87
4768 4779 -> 0.28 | 1.34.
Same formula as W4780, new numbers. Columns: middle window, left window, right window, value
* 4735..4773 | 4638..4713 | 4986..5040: 2.2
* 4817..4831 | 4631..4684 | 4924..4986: 1.7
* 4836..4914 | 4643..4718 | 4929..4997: 3.8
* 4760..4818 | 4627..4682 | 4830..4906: 8.4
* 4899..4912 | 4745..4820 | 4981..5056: -2.7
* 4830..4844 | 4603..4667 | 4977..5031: 0.9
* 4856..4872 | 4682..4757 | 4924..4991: 1.0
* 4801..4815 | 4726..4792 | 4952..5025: -0.4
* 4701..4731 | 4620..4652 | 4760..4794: -3.6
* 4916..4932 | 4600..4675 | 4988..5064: -1.5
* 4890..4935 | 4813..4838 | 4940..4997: -3.8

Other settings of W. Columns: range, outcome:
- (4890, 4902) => 1.76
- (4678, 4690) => 1.79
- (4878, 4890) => 1.67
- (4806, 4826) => 1.59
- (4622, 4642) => 1.86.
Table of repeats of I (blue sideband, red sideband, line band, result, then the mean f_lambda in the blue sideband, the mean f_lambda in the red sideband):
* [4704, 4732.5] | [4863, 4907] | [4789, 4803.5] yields 1.73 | 1.77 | 1.71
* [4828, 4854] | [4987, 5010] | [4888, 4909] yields -2.40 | 1.59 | 1.59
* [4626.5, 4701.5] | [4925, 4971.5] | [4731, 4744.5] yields 0.69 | 1.82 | 1.84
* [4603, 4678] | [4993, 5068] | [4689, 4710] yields -0.06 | 1.83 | 1.56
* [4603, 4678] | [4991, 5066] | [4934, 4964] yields -4.07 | 1.83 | 1.57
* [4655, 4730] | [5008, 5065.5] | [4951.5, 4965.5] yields -1.08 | 1.8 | 1.56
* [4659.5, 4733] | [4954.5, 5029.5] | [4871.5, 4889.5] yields 0.10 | 1.8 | 1.6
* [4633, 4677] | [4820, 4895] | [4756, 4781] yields 3.82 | 1.81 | 1.63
